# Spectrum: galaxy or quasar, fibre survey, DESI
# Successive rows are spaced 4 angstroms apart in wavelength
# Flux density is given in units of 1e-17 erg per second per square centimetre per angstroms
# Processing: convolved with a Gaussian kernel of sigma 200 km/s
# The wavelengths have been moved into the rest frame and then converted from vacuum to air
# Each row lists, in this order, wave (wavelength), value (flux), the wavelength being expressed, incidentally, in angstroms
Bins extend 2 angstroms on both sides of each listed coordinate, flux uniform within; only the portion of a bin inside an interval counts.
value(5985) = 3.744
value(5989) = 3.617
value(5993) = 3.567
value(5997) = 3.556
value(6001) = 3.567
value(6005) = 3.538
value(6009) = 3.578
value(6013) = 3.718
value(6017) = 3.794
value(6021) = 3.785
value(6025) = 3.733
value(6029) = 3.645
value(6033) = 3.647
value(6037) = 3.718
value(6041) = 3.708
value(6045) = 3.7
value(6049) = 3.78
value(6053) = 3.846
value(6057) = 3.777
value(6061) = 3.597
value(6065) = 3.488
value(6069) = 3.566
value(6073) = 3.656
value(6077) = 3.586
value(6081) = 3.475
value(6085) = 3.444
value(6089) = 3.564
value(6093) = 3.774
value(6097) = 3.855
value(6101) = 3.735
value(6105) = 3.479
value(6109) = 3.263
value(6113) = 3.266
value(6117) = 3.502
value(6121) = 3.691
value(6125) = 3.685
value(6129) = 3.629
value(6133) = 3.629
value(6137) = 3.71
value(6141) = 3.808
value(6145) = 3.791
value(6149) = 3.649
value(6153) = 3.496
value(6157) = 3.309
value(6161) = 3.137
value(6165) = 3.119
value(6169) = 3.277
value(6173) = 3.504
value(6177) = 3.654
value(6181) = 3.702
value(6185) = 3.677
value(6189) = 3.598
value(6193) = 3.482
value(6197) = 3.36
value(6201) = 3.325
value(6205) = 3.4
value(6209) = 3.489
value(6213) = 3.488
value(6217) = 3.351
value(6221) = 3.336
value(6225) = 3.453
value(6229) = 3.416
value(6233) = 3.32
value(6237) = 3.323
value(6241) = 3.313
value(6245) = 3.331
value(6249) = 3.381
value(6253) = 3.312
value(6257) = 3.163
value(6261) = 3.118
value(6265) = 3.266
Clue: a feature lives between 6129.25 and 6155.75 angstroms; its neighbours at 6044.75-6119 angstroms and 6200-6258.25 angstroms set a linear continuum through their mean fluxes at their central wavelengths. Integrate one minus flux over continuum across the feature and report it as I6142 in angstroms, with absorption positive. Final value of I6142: -1.26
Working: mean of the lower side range 3.6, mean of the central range 3.67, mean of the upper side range 3.36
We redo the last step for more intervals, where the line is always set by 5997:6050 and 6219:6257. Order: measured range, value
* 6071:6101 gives -0.41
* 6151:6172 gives 1.12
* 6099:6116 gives 0.52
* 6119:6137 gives -0.76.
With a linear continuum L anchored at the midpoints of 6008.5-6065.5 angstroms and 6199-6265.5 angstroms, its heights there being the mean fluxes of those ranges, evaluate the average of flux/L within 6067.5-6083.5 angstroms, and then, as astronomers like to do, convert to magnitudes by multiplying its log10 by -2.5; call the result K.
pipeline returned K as 0.02 mag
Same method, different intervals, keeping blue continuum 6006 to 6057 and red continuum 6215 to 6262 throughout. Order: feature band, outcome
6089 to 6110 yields -0.01 mag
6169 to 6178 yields -0.02 mag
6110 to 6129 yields 0.01 mag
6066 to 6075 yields 0.01 mag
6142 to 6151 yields -0.07 mag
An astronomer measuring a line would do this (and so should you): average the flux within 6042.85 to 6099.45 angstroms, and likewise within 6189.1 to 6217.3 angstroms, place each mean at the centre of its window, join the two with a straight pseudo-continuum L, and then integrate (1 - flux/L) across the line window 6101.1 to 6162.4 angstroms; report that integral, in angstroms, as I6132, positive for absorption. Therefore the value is 0.1 angstroms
